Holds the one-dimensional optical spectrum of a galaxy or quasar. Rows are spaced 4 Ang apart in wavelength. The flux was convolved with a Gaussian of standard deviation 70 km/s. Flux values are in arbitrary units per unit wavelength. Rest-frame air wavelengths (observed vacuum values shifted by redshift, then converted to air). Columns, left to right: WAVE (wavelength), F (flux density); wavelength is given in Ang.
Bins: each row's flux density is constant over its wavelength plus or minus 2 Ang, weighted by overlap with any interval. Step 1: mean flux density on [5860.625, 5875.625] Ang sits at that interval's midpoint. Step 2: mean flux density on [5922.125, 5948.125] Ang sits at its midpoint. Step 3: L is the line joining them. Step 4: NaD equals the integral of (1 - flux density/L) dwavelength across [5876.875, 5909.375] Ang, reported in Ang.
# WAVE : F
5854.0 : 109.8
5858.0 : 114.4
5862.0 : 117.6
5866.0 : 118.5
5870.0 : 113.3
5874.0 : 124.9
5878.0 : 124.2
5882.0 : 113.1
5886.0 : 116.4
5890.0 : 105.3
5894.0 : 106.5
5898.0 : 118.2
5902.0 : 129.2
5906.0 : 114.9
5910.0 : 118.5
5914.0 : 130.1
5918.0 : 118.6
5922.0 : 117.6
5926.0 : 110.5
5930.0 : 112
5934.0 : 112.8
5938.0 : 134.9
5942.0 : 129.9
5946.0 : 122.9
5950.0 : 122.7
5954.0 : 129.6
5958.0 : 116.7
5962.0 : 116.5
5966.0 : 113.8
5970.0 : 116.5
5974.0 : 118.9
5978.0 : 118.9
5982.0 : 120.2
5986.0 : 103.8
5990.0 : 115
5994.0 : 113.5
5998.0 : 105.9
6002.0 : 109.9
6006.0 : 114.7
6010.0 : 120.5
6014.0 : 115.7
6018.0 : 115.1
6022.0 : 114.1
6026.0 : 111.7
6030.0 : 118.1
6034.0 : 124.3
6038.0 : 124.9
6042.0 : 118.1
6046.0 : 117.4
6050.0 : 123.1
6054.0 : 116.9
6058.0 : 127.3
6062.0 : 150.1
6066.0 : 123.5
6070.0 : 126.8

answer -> 0.9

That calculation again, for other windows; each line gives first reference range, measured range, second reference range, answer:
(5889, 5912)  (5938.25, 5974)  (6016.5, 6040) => -1.5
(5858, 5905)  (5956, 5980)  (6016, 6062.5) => 0.4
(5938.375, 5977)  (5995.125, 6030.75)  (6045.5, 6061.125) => 2.6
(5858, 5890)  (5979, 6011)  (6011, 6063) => 1.9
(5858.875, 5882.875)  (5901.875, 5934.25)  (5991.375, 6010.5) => -0.4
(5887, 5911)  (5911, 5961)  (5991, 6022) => -2.9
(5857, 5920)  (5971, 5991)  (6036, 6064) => 1.1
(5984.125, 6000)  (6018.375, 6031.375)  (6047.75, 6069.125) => 0.5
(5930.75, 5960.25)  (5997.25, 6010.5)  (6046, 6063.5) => 1.4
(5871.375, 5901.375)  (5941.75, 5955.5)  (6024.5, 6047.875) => -1.0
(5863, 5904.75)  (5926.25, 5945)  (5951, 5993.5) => -0.7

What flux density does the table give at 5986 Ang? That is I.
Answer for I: 103.8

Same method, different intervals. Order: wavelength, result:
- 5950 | 122.7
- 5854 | 109.8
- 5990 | 115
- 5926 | 110.5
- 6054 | 116.9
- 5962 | 116.5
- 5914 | 130.1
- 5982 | 120.2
